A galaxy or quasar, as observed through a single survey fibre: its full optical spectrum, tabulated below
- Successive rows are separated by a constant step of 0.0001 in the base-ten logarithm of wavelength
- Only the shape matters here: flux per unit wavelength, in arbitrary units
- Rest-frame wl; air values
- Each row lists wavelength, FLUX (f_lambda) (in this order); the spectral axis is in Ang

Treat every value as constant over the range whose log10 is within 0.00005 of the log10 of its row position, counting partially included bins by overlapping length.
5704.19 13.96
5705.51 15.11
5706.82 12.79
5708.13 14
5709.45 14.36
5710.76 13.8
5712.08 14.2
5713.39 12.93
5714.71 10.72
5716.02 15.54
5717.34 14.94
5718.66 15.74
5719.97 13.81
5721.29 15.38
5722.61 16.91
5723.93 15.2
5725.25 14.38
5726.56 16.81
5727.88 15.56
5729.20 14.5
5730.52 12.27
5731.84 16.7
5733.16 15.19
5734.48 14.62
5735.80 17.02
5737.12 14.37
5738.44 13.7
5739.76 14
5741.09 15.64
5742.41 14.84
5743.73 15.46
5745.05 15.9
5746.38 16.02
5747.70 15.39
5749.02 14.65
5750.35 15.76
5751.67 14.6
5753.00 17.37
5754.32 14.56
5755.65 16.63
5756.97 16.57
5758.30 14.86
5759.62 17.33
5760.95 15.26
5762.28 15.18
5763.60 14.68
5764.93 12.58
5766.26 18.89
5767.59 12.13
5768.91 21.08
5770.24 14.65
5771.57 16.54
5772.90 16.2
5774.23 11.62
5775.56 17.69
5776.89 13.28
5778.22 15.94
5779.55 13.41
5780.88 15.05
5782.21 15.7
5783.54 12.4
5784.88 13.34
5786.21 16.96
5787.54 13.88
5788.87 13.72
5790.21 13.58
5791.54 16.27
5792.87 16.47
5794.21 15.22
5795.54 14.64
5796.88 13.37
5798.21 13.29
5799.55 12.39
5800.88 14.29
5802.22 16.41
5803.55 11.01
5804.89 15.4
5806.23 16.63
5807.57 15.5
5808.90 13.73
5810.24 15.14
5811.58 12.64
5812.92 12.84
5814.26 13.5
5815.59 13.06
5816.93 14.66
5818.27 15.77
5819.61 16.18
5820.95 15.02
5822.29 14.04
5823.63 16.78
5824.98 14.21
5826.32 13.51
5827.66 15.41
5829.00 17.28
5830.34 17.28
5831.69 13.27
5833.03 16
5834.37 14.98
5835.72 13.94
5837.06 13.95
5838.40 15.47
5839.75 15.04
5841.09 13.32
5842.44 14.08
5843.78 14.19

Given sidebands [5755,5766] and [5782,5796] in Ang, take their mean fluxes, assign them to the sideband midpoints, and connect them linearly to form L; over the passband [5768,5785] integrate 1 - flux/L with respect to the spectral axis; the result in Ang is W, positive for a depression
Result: -0.1 Ang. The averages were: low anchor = 15.5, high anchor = 14.7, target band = 15.2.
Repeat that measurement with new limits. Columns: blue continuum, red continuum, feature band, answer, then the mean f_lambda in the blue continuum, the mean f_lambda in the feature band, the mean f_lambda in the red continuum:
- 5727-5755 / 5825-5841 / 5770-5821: 1.8 Ang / 15.2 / 14.5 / 15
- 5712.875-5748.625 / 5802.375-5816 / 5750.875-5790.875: -1.9 Ang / 15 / 15.2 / 14.1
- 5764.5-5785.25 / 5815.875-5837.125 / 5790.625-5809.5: 0.6 Ang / 15.1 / 14.6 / 15.1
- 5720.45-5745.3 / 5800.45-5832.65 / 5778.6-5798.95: 0.5 Ang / 15.2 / 14.5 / 14.7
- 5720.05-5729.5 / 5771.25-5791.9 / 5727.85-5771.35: -0.8 Ang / 15.5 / 15.4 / 14.7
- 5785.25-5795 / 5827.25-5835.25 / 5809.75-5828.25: 1.2 Ang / 15.1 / 14.5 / 15.7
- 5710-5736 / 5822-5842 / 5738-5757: -0.7 Ang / 14.8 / 15.4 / 15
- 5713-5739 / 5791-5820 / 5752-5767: -1.1 Ang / 14.8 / 15.8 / 14.4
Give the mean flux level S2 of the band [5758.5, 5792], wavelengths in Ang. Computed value 15.1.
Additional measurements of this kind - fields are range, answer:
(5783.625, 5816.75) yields 14.3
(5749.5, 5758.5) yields 15.8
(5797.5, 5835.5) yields 14.6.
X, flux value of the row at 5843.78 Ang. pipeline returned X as 14.19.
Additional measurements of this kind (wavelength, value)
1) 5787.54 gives 13.88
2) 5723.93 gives 15.2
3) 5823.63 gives 16.78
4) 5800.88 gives 14.29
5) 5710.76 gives 13.8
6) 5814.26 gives 13.5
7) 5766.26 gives 18.89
